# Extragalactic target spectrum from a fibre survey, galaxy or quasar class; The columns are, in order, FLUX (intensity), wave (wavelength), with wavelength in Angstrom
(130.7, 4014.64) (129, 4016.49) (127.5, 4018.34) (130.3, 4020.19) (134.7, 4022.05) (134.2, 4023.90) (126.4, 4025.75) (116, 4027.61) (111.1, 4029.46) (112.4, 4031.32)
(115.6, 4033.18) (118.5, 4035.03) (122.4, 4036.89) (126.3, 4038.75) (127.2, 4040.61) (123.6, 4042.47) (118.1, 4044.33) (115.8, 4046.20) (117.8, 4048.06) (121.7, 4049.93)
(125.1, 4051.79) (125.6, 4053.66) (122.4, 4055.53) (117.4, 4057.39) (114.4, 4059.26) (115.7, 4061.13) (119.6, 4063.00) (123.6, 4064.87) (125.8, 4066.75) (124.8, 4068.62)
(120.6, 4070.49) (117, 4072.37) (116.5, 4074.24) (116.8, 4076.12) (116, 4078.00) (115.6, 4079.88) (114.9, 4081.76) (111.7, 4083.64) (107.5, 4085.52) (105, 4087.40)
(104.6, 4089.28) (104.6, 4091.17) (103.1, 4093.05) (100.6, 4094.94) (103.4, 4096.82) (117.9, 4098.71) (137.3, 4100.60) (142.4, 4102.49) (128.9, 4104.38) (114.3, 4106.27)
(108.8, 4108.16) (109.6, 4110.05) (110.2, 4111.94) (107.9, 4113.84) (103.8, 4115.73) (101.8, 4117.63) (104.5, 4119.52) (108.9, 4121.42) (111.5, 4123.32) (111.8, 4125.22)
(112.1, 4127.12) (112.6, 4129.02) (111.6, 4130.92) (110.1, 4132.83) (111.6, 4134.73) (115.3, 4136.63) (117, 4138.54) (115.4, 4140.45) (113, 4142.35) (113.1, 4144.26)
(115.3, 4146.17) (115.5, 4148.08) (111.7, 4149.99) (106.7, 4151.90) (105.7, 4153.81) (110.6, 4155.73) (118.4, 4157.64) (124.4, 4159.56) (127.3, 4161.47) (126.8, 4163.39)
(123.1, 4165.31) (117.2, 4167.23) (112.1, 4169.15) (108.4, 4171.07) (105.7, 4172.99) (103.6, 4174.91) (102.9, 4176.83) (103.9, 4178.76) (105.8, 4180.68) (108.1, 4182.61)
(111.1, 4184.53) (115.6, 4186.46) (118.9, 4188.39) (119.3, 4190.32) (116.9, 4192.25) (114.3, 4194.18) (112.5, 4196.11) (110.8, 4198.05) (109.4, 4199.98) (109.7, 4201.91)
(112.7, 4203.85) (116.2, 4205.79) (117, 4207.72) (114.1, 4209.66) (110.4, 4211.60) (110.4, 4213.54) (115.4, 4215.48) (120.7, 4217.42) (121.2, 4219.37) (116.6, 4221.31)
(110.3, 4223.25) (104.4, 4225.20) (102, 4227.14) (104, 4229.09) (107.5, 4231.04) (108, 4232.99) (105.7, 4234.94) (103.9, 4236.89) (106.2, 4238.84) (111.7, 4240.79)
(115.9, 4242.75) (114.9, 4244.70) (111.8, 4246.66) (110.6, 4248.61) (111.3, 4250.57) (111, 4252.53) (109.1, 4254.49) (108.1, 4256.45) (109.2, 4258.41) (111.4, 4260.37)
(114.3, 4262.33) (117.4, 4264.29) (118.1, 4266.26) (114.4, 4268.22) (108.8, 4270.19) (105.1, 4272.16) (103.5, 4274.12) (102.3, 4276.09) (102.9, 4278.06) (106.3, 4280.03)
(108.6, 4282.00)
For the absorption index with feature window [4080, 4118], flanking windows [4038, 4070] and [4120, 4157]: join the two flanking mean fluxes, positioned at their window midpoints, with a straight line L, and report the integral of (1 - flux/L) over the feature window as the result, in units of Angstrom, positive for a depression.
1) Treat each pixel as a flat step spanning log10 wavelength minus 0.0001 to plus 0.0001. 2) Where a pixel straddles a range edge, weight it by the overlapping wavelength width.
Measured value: 1.4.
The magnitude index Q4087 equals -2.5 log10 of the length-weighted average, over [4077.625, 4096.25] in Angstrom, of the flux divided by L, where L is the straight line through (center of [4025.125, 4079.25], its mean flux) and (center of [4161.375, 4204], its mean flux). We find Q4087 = 0.09 mag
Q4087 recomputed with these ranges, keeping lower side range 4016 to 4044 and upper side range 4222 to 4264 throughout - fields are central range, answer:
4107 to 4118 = 0.10 mag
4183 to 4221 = -0.02 mag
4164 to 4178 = 0.03 mag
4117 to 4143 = 0.05 mag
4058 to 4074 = 0.01 mag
